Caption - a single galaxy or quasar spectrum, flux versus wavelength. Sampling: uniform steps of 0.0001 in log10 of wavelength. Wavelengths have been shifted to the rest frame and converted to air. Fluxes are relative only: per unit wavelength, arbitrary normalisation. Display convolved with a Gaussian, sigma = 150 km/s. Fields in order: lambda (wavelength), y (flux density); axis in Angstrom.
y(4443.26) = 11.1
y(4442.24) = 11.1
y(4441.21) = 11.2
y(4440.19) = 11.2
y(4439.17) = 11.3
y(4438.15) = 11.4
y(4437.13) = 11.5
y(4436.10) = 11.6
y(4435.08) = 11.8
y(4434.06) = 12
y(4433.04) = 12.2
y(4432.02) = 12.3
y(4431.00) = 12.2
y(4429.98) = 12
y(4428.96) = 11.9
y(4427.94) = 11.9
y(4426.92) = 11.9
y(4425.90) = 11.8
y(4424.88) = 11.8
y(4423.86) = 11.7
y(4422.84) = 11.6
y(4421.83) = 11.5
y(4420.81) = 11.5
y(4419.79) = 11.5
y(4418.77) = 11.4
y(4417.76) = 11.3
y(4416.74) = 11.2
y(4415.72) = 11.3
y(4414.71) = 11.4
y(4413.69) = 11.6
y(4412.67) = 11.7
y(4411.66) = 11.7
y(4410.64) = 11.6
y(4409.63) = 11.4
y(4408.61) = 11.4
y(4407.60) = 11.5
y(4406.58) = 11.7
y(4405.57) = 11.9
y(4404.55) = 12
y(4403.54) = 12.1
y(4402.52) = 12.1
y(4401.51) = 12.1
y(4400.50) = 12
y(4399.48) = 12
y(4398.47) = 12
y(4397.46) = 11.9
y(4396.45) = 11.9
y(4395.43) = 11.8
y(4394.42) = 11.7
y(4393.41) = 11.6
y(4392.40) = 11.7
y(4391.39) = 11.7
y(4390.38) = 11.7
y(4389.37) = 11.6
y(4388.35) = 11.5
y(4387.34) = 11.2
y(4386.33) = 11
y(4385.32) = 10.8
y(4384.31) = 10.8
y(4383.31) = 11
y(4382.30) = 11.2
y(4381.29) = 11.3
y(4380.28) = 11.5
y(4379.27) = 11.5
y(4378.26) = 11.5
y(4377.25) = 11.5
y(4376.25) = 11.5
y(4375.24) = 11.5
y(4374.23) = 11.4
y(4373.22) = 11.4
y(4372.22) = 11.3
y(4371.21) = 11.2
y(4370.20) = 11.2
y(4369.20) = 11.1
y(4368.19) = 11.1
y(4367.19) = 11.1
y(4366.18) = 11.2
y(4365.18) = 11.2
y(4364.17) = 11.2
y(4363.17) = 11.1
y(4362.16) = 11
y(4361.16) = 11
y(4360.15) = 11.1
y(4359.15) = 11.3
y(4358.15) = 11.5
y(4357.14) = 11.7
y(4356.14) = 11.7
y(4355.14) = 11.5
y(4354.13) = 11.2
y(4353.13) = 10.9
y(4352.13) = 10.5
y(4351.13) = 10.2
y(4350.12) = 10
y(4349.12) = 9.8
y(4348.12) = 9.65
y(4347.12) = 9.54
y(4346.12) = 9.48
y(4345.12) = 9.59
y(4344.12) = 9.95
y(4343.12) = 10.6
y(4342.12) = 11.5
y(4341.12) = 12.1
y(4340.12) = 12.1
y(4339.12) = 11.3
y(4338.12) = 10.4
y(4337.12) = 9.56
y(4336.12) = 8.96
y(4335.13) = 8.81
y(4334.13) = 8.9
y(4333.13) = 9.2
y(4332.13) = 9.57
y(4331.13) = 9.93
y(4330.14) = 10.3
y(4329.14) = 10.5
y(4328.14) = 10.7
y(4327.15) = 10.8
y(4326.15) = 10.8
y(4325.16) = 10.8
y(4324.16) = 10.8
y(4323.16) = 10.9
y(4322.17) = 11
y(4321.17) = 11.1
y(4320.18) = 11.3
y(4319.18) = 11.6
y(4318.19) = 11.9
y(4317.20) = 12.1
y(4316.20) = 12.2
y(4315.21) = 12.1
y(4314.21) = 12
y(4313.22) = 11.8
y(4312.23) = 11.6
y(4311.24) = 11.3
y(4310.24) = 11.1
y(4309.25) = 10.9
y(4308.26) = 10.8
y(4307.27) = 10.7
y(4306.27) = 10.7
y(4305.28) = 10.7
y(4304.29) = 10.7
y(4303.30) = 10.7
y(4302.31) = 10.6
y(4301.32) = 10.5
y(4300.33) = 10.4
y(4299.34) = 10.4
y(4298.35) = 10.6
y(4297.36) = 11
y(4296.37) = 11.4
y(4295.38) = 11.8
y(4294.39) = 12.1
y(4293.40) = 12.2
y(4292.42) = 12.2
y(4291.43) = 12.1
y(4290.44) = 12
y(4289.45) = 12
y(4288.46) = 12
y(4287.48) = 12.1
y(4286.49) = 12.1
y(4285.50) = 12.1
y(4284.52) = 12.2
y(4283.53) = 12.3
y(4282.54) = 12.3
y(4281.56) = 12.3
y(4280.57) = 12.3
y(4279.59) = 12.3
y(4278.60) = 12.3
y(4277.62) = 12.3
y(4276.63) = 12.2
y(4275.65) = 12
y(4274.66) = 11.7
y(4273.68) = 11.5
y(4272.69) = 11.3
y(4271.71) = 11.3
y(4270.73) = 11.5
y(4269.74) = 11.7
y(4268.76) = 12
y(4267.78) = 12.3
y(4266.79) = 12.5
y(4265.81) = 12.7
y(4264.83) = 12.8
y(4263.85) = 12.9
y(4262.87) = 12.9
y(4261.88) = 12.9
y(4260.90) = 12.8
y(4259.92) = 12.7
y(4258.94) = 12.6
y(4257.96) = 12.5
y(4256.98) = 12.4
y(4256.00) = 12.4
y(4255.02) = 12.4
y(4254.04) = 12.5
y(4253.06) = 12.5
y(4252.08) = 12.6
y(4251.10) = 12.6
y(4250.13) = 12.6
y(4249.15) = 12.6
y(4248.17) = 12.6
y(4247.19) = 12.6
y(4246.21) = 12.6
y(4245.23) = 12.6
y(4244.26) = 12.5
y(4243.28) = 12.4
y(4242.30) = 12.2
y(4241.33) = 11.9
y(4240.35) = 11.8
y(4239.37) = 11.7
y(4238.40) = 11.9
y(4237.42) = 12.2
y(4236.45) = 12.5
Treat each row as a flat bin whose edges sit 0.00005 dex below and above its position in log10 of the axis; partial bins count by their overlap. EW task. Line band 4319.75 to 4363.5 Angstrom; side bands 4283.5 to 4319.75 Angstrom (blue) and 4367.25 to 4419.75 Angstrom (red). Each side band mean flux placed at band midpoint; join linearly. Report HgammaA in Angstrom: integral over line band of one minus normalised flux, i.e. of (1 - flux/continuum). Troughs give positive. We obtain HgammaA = 3.6 Angstrom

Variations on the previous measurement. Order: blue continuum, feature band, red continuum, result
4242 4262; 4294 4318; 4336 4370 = 0.9 Angstrom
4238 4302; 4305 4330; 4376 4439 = 1.6 Angstrom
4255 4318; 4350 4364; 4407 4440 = 0.8 Angstrom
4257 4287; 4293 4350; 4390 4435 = 6.2 Angstrom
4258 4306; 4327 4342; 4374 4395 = 1.8 Angstrom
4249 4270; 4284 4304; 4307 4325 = 0.6 Angstrom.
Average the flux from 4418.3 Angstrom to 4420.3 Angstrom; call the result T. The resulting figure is 11.4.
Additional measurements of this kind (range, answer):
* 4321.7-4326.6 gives 10.9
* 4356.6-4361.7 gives 11.3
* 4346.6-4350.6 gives 9.76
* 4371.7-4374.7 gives 11.4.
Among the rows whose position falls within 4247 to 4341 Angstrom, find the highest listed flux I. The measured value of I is 12.9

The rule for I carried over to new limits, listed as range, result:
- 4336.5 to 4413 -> 12.1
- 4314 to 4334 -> 12.2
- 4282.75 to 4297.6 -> 12.3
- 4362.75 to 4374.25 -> 11.4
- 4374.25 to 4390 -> 11.6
